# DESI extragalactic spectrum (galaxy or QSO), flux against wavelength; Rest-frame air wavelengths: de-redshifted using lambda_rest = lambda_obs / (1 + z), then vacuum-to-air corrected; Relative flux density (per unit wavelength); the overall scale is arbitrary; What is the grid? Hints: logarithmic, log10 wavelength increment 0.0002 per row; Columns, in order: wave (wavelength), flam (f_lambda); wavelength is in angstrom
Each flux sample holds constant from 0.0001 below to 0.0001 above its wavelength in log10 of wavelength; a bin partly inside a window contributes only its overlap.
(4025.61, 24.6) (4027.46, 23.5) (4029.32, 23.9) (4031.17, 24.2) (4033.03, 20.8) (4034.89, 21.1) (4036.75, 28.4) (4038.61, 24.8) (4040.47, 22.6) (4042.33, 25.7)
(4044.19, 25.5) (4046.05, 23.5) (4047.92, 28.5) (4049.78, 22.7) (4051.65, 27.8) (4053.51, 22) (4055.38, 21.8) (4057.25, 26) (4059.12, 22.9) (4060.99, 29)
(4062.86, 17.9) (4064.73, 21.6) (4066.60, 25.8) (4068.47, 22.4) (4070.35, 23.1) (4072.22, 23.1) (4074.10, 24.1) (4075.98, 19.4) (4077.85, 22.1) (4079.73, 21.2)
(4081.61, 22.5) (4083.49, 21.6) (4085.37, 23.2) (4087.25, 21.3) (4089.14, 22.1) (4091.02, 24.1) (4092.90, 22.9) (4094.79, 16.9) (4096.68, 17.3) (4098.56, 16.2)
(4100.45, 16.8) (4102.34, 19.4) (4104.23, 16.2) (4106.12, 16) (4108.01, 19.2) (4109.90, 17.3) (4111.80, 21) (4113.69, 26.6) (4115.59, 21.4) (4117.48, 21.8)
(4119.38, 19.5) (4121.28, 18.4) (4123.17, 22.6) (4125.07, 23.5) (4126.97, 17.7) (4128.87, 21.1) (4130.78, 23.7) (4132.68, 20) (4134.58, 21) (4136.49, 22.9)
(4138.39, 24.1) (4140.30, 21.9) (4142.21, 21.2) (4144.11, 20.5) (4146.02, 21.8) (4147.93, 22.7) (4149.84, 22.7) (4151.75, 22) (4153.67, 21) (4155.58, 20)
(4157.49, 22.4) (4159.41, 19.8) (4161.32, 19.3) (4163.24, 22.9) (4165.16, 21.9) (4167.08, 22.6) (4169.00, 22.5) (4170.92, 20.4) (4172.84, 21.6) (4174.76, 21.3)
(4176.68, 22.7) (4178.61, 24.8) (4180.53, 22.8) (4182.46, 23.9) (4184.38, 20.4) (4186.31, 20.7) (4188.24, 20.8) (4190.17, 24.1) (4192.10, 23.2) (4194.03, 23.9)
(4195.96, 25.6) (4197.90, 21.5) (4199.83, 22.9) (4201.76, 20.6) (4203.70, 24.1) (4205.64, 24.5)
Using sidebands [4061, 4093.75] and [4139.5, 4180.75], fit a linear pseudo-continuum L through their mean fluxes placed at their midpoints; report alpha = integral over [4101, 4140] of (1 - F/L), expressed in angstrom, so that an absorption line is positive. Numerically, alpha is 2.5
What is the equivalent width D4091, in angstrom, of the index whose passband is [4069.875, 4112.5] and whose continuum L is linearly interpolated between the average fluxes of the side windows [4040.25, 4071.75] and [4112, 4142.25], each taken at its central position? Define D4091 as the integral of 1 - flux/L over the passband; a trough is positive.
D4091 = 5.0 angstrom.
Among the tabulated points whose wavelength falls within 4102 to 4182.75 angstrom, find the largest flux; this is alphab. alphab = 26.6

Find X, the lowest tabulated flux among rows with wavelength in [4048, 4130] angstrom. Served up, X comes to 16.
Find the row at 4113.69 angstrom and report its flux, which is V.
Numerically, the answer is 26.6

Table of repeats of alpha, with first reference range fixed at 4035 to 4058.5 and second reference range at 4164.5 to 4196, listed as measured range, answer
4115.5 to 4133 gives 1.8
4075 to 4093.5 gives 1.6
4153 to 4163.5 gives 1.0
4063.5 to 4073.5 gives 0.5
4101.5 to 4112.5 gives 2.6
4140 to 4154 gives 0.8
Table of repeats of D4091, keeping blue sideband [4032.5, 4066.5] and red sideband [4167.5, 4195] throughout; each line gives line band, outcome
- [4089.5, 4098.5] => 1.3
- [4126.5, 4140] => 0.8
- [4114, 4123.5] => 0.9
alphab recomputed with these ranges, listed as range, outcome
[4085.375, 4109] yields 24.1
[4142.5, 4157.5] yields 22.7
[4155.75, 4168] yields 22.9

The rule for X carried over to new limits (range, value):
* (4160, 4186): 19.3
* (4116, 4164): 17.7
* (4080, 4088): 21.3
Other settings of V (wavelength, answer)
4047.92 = 28.5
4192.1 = 23.2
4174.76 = 21.3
